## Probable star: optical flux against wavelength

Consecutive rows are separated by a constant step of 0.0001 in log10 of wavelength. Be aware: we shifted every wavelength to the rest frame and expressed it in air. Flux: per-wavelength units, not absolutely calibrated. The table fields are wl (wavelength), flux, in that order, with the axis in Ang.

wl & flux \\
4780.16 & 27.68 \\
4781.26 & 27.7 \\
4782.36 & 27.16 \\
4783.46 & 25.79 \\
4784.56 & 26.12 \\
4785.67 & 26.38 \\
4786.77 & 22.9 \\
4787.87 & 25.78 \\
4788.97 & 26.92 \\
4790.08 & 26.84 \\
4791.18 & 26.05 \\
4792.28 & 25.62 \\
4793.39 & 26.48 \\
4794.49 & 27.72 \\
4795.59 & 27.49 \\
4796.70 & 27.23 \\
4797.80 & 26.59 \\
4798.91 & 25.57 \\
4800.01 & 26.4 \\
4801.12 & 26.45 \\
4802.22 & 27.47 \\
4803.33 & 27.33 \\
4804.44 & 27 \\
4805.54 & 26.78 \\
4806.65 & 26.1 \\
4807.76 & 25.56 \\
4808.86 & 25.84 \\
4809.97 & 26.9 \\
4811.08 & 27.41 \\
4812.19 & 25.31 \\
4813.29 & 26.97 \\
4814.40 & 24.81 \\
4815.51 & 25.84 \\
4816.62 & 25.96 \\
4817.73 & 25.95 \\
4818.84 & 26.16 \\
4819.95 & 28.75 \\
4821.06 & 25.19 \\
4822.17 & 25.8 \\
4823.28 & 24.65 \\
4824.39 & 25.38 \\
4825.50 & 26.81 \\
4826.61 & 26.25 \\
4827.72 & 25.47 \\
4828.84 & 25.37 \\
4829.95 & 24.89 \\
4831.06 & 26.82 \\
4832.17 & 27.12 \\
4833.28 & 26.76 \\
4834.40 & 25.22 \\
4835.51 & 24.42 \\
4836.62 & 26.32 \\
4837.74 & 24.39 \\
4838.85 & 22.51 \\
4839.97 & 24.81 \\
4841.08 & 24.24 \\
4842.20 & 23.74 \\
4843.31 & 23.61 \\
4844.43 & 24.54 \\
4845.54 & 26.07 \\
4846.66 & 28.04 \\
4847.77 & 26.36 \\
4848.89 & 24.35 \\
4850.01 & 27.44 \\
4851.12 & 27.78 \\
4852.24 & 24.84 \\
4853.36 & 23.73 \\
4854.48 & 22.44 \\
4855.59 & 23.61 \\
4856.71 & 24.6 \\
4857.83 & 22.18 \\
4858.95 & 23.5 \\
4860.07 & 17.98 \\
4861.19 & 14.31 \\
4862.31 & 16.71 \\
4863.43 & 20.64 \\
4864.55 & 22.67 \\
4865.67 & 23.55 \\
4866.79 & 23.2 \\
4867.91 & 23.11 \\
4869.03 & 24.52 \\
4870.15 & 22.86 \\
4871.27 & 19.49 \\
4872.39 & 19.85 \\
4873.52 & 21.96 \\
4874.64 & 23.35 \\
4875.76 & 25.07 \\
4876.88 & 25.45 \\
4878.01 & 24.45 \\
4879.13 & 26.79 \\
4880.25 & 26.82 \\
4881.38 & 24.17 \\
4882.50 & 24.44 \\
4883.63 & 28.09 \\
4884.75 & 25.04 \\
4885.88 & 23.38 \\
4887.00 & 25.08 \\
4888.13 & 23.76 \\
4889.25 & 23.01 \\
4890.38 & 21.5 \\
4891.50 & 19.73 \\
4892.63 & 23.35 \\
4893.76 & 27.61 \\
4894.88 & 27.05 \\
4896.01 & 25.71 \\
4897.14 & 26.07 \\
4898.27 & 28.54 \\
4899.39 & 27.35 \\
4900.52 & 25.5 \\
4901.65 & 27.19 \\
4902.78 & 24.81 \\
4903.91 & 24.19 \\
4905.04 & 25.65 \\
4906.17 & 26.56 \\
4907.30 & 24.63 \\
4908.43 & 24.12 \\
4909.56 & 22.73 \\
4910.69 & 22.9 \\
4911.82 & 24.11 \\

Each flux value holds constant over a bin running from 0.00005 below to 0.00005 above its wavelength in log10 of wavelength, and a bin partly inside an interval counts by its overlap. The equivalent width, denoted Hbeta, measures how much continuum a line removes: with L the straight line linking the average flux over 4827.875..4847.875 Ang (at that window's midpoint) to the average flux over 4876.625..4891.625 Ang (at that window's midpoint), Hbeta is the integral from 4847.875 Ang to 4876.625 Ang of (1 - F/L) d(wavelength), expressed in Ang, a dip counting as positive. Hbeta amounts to 2.6 Ang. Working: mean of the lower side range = 25.3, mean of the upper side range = 24.5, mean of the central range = 22.6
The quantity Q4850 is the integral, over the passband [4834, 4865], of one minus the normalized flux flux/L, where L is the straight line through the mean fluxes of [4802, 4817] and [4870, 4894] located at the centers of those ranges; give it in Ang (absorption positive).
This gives 1.7 Ang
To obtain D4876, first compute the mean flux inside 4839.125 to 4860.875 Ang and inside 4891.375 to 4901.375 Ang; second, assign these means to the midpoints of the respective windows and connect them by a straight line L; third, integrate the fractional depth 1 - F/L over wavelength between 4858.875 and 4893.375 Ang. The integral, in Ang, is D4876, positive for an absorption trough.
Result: 3.26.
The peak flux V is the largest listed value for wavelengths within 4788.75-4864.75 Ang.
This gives 28.75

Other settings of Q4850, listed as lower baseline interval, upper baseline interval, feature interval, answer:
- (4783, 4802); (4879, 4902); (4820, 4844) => 0.5 Ang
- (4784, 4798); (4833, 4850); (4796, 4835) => -0.8 Ang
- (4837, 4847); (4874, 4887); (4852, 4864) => 1.7 Ang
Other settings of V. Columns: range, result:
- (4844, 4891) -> 28.09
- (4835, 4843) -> 26.32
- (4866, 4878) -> 25.45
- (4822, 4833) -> 27.12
